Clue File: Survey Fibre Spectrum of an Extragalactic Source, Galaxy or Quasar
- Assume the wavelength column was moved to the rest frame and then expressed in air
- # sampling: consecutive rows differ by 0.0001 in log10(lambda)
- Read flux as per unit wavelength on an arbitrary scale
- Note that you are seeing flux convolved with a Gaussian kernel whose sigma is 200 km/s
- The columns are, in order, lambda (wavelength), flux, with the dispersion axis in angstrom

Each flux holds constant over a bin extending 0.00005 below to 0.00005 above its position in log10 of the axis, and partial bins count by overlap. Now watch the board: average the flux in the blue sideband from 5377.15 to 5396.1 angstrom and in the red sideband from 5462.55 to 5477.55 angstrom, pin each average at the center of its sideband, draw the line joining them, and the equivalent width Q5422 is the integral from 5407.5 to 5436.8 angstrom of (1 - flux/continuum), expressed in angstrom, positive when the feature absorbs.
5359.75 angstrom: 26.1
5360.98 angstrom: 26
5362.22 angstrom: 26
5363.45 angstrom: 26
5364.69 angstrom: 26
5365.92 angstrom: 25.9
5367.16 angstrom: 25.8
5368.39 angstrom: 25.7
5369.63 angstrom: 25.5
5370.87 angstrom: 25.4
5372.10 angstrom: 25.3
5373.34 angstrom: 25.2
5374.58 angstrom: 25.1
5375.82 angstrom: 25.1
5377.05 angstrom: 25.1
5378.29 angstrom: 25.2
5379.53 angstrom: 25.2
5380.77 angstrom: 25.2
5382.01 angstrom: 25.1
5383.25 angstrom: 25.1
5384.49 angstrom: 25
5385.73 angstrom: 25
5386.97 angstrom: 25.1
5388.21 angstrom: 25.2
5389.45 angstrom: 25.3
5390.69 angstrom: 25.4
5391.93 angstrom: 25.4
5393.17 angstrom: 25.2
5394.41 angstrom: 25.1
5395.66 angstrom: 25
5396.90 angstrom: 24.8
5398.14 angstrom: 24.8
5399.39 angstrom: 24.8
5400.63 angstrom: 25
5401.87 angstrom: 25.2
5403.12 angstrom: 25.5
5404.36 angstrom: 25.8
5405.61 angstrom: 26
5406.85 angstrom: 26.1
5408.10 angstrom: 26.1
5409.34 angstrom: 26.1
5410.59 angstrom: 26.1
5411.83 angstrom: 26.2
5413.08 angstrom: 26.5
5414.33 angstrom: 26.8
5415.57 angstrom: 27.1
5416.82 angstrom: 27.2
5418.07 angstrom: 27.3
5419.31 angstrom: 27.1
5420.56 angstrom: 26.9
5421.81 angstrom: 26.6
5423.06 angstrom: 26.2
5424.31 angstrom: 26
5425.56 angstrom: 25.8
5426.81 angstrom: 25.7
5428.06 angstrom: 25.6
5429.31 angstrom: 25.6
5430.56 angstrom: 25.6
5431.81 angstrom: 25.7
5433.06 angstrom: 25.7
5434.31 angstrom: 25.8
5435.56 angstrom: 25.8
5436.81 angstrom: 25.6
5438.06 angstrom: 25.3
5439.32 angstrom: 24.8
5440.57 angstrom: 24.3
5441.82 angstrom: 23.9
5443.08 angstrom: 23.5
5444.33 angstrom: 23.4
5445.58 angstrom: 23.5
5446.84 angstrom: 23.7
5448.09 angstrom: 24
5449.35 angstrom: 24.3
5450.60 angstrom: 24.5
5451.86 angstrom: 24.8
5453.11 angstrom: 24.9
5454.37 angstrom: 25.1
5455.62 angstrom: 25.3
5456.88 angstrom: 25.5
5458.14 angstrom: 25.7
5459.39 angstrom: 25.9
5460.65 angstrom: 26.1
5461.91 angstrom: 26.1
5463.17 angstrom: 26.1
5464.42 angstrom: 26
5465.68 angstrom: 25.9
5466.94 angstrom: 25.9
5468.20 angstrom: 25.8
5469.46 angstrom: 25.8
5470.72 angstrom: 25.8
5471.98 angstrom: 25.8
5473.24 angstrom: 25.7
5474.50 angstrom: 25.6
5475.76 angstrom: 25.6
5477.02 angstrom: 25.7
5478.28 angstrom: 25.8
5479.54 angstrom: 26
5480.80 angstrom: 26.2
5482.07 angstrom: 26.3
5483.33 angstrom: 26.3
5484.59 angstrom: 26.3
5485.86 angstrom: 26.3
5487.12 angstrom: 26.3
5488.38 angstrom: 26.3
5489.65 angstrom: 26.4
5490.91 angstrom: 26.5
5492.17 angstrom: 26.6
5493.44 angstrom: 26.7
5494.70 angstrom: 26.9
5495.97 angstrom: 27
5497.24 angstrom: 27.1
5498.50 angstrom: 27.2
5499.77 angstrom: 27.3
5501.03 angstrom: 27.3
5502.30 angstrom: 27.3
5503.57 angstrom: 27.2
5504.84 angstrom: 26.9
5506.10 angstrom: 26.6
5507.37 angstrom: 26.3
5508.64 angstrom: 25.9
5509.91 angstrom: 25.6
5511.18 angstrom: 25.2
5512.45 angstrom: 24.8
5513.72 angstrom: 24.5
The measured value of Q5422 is -0.9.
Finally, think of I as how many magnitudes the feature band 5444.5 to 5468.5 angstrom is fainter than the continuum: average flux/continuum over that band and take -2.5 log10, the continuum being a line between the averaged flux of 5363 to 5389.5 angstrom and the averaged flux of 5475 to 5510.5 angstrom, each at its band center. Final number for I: 0.04 mag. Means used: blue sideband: 25.3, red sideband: 26.5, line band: 25.2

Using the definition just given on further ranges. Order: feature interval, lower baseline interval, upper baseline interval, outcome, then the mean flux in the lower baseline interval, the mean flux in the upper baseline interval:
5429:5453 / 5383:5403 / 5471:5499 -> 0.04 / 25.1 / 26.3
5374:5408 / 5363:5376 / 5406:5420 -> 0.04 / 25.5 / 26.6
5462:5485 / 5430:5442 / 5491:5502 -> 0.02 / 25.3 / 27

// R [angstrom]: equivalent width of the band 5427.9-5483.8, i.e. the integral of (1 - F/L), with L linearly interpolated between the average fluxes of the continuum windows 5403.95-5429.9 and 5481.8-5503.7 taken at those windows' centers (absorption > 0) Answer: 2.5 angstrom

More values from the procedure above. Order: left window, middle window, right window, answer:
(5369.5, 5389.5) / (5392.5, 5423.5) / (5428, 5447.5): -1.2 angstrom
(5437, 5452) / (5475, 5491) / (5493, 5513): -0.2 angstrom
